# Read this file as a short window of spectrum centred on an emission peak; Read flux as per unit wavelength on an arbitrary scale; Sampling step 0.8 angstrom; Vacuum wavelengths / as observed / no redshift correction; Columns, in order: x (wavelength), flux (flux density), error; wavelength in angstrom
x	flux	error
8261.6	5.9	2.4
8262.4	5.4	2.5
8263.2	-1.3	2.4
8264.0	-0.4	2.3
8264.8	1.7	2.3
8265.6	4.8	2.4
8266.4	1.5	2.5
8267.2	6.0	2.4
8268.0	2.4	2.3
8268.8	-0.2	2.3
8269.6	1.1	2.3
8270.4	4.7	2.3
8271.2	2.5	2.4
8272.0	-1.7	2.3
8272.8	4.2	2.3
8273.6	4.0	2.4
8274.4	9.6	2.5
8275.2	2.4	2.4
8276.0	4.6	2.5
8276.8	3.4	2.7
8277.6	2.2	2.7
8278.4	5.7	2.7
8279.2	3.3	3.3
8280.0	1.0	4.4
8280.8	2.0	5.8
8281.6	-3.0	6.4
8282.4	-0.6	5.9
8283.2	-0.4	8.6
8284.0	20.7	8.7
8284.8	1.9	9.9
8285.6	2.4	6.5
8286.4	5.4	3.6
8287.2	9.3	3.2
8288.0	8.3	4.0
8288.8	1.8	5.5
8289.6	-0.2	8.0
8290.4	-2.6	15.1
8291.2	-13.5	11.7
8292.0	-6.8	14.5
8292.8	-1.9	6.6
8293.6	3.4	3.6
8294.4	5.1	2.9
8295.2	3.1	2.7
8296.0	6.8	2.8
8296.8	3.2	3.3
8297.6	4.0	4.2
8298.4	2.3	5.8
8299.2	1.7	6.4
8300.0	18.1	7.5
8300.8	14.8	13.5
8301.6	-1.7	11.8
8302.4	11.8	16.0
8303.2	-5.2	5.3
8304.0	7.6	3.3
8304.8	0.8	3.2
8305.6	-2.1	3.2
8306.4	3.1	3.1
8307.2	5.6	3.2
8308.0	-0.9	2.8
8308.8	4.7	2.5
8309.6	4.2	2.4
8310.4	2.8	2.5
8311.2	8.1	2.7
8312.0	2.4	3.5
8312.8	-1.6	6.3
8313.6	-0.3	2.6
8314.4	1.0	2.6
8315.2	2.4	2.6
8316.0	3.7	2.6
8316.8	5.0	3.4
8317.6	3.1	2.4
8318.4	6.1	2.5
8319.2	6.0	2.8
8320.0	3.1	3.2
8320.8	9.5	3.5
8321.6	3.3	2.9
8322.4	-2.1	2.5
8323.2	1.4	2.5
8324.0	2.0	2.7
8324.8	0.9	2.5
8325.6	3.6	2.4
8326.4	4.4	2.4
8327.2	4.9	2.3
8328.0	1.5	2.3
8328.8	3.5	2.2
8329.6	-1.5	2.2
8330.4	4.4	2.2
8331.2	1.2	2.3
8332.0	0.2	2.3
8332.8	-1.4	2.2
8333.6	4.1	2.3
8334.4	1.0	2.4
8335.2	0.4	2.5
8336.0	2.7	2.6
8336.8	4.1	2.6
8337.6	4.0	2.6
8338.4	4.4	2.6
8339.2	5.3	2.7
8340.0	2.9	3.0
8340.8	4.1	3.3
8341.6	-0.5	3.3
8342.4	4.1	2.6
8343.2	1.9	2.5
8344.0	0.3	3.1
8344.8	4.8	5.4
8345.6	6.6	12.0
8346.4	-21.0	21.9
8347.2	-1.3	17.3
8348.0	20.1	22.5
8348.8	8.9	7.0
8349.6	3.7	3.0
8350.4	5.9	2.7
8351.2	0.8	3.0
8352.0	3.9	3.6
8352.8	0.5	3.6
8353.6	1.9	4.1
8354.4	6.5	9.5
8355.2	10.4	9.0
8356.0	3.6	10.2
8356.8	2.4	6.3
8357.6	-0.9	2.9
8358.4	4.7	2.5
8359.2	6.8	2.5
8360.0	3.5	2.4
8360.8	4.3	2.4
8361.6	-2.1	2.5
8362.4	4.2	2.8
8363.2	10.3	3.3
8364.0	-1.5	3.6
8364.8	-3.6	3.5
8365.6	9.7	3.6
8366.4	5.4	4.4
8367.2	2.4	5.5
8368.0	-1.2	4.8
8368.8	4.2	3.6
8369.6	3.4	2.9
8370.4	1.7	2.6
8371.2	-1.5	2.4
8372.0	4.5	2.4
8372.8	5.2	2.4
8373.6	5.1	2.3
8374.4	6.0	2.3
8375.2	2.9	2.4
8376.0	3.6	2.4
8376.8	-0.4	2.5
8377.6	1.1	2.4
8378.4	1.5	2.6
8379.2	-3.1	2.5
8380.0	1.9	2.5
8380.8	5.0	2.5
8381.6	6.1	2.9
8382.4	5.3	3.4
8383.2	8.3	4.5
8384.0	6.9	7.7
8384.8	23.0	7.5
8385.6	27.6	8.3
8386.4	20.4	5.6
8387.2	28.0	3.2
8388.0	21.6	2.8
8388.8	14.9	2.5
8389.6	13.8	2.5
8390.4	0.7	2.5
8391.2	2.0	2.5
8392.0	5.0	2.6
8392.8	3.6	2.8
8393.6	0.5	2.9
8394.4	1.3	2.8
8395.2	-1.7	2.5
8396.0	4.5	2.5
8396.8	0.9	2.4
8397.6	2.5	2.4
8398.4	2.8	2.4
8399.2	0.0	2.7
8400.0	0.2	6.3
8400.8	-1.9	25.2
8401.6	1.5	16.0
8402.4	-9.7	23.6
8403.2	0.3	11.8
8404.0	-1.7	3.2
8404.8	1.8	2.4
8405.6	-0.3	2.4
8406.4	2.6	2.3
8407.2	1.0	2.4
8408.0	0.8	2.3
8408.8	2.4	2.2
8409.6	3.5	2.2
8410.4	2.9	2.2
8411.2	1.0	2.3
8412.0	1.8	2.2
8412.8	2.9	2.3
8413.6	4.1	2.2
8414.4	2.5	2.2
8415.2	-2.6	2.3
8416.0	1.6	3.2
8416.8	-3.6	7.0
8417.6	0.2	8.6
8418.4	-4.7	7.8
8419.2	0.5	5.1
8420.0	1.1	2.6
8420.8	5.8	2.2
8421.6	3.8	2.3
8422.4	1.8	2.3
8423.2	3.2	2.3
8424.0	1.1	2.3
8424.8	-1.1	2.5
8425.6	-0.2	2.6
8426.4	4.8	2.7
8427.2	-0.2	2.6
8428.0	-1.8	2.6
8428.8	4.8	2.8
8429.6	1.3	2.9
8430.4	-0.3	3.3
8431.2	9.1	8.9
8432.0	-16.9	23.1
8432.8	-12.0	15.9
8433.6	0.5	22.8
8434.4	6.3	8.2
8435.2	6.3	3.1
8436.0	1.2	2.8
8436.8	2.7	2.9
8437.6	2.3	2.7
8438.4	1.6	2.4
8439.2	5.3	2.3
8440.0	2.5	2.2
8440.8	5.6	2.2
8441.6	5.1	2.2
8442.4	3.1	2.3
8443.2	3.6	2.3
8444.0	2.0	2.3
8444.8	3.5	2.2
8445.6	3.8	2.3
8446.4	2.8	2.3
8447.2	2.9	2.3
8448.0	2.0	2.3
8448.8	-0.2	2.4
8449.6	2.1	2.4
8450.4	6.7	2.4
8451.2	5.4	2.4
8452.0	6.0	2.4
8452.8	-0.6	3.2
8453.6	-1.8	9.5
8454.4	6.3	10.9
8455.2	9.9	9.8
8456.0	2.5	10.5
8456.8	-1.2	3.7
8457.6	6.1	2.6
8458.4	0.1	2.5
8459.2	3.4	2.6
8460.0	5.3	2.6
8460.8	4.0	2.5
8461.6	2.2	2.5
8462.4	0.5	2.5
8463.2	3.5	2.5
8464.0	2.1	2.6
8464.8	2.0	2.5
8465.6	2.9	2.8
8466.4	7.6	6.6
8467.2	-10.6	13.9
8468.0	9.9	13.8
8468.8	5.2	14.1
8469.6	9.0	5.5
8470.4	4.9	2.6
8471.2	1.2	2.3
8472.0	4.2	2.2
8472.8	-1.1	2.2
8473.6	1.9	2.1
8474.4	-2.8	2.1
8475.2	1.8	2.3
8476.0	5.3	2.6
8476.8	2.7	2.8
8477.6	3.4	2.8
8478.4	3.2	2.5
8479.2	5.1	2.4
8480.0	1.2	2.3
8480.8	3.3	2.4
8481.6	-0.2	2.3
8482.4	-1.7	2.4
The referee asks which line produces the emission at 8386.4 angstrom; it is Hbeta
